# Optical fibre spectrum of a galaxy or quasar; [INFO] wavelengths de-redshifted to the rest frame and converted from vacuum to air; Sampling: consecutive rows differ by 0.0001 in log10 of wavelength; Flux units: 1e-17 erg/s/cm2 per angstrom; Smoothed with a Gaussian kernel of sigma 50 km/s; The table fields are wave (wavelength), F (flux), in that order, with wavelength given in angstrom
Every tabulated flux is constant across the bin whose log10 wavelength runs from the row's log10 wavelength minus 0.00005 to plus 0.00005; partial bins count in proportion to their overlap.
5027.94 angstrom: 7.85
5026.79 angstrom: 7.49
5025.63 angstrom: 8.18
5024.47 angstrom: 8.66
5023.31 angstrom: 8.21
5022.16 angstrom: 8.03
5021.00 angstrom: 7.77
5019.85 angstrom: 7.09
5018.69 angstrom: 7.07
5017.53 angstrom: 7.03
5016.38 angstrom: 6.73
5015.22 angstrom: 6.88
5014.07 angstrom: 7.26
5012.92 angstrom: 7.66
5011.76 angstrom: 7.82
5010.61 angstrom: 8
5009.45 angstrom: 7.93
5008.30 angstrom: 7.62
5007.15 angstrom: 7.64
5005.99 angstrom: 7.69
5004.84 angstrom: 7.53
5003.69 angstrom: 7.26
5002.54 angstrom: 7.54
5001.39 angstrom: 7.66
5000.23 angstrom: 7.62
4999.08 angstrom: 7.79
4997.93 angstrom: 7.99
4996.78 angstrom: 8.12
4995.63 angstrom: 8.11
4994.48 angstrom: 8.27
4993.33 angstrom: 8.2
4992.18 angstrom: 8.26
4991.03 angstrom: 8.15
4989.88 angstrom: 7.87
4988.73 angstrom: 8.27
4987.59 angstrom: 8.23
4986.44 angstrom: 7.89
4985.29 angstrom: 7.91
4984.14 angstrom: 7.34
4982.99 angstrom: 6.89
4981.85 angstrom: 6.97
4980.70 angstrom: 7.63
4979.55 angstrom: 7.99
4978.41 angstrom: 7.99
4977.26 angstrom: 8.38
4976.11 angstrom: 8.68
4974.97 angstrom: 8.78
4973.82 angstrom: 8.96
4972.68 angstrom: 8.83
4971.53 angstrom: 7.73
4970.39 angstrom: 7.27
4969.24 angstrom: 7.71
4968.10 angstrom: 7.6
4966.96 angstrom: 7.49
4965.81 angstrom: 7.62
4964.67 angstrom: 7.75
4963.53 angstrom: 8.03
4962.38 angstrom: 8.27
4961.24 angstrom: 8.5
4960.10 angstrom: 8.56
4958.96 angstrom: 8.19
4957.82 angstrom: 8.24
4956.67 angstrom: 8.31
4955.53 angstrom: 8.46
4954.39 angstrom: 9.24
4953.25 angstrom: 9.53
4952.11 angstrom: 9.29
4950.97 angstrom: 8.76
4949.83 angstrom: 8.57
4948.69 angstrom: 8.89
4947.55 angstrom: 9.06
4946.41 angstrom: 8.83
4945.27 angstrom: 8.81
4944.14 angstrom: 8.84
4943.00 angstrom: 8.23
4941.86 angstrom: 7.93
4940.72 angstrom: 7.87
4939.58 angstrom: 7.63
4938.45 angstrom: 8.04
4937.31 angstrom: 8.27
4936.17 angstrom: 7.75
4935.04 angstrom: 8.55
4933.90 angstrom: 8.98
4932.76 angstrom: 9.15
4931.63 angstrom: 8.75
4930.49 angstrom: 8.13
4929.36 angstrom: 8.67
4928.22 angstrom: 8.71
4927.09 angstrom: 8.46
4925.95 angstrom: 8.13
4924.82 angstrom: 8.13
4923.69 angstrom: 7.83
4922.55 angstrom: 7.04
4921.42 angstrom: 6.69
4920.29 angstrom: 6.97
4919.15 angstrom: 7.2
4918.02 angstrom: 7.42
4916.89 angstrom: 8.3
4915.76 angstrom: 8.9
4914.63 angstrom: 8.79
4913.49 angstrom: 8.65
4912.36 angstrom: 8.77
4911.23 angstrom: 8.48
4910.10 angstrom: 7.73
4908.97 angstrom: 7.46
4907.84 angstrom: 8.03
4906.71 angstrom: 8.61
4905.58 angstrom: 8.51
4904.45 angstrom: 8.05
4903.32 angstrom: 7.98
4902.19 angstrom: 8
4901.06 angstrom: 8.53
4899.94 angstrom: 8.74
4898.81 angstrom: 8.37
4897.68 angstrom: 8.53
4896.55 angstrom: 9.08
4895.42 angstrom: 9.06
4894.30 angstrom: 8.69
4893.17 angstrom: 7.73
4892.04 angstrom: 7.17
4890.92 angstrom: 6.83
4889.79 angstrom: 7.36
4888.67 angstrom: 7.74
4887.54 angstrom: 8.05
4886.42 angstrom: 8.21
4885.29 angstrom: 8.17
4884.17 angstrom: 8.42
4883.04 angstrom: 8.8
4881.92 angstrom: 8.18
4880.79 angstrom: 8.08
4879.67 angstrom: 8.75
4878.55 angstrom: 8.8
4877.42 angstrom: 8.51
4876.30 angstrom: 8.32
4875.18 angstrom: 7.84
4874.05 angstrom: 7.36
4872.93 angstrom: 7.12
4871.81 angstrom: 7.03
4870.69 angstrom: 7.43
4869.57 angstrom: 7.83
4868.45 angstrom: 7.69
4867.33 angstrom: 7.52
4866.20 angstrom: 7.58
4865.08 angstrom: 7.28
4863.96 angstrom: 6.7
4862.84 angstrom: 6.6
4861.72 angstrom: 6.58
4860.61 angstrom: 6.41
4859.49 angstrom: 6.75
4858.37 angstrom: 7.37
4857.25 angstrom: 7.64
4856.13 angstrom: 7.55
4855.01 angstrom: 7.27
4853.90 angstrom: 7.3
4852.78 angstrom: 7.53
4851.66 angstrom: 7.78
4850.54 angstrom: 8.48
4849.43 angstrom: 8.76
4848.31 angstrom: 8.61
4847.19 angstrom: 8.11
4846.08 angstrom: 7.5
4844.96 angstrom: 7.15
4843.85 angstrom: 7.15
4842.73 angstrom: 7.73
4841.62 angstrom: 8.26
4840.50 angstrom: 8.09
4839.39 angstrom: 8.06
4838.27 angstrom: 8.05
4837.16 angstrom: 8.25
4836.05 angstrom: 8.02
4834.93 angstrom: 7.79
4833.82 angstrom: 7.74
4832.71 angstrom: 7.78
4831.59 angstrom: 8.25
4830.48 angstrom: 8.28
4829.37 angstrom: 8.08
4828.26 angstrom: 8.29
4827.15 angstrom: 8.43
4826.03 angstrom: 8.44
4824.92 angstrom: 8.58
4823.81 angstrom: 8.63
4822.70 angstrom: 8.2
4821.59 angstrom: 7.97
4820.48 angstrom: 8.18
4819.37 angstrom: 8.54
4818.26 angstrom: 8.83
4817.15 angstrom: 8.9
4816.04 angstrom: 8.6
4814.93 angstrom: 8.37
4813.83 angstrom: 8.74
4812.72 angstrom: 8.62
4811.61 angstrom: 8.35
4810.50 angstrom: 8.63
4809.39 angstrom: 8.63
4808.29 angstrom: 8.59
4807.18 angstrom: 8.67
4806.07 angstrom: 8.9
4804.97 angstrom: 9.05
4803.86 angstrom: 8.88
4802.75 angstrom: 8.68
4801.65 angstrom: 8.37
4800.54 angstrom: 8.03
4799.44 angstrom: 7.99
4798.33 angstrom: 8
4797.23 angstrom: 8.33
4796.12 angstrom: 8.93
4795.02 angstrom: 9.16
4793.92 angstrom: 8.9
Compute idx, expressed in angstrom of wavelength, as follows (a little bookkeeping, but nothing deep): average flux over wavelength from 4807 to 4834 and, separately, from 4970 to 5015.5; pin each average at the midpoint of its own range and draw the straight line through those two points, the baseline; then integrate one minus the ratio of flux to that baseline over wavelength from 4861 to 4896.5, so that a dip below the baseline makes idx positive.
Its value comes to 1.86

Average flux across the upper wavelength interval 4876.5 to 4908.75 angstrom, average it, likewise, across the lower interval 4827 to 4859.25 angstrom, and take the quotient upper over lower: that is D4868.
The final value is 1.04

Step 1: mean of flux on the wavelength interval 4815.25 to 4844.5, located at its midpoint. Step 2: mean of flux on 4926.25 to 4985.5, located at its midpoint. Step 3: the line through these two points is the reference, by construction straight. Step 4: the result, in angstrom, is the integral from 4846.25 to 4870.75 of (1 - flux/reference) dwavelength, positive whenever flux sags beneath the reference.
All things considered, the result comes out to 2.16 angstrom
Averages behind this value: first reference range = 8.19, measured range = 7.49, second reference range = 8.29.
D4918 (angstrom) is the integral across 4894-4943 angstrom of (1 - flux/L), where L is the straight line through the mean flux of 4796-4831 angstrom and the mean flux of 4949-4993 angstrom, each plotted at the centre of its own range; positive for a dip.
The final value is 0.3 angstrom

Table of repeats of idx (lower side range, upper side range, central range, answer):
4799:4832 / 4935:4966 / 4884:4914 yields 1.0 angstrom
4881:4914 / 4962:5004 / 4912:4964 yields -1.8 angstrom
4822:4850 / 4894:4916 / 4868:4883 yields 0.6 angstrom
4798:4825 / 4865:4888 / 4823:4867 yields 2.5 angstrom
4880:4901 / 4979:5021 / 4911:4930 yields 0.0 angstrom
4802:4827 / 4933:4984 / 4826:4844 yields 1.0 angstrom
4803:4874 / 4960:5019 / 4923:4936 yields -1.0 angstrom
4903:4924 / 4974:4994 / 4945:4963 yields -1.7 angstrom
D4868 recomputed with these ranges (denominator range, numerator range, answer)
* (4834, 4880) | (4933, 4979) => 1.09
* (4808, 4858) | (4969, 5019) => 0.96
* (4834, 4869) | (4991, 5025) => 1.01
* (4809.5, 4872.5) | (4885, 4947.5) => 1.04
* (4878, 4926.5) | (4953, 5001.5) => 0.99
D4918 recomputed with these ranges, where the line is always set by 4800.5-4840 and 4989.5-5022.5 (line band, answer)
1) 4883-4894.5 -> 0.39 angstrom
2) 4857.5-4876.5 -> 2.25 angstrom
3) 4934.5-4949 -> -0.79 angstrom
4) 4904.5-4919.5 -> -0.35 angstrom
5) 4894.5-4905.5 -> -0.55 angstrom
